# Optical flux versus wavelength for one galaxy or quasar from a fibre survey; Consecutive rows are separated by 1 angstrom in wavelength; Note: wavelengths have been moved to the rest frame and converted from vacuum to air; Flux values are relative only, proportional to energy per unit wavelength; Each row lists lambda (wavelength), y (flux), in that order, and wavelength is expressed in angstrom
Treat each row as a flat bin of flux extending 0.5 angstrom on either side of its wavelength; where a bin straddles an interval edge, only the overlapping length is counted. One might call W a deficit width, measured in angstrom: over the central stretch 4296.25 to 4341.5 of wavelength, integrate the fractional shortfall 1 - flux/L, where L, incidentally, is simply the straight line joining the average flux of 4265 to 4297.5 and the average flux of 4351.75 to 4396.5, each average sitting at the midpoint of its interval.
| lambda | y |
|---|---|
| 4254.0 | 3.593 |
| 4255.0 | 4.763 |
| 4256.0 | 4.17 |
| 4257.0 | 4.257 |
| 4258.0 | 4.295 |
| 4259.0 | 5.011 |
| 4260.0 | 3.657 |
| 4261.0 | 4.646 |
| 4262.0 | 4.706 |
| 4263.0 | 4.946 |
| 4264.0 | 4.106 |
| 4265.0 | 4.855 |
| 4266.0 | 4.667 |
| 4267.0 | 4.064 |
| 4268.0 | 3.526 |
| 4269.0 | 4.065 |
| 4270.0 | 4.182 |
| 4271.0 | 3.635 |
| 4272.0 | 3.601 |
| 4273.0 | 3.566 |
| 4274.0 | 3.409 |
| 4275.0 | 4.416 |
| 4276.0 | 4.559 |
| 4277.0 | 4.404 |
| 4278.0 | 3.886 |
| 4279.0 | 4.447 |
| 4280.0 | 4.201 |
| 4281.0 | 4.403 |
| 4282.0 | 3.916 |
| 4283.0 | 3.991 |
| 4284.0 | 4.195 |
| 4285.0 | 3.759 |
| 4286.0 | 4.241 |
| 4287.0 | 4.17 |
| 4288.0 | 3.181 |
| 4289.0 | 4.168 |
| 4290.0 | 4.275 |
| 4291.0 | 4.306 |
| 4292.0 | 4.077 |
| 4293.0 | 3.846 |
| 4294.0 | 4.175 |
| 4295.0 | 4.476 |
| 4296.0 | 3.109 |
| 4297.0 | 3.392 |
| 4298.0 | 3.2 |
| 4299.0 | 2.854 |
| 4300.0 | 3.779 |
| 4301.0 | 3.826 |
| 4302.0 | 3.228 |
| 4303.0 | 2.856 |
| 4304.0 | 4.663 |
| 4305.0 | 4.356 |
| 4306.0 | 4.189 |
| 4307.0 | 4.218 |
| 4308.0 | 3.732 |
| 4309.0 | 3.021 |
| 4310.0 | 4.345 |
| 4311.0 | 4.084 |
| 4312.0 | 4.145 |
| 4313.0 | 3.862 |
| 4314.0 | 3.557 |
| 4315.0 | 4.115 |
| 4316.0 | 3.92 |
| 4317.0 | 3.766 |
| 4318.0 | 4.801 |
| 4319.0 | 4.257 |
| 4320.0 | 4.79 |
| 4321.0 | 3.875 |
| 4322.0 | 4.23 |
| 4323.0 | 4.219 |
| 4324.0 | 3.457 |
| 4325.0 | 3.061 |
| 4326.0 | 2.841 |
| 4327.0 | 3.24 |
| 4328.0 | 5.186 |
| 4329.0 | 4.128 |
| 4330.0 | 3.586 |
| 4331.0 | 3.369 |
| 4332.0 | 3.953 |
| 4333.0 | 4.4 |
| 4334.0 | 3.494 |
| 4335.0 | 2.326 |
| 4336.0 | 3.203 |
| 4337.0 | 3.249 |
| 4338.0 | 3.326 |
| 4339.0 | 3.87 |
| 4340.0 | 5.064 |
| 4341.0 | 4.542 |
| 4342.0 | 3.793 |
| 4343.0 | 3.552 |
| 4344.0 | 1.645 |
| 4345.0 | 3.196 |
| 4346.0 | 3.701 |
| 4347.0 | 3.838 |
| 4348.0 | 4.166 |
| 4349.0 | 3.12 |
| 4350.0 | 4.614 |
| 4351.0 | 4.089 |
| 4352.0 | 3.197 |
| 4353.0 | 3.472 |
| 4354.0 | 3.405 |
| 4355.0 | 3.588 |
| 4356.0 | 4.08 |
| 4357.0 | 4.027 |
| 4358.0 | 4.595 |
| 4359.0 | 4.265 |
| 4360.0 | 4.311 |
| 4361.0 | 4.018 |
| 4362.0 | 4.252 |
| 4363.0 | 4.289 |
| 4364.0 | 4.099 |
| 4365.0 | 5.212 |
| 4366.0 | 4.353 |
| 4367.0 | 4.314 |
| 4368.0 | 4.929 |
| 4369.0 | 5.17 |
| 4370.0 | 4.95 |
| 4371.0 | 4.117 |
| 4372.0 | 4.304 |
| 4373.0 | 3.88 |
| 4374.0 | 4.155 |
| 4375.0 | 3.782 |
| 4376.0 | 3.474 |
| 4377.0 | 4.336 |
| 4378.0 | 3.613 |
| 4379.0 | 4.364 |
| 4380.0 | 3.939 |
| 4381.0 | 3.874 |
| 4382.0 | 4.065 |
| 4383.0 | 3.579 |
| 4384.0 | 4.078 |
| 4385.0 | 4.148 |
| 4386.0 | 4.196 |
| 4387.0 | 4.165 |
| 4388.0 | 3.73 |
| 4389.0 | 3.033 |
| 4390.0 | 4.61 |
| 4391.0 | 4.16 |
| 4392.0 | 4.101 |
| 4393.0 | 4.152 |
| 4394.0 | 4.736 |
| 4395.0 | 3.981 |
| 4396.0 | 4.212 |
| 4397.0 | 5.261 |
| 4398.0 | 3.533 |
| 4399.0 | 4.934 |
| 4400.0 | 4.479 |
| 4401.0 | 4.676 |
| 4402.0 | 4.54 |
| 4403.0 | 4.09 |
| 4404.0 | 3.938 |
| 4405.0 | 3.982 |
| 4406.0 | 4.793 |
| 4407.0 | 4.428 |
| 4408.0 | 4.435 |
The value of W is 2.8 angstrom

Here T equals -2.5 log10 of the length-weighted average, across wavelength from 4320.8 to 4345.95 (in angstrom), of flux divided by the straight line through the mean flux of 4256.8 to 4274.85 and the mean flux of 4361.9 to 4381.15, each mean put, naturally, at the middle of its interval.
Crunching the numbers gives 0.17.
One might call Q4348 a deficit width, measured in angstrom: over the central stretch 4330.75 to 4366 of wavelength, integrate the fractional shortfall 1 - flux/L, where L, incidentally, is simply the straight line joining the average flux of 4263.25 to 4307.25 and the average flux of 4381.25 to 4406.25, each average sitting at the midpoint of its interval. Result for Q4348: 2.4 angstrom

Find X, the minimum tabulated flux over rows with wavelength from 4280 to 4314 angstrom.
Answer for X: 2.854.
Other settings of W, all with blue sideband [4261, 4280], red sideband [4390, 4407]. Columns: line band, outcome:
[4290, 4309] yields 2.0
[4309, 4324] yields 0.6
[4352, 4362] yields 0.8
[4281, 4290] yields 0.4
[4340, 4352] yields 1.6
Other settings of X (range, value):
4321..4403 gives 1.645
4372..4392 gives 3.033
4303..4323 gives 2.856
